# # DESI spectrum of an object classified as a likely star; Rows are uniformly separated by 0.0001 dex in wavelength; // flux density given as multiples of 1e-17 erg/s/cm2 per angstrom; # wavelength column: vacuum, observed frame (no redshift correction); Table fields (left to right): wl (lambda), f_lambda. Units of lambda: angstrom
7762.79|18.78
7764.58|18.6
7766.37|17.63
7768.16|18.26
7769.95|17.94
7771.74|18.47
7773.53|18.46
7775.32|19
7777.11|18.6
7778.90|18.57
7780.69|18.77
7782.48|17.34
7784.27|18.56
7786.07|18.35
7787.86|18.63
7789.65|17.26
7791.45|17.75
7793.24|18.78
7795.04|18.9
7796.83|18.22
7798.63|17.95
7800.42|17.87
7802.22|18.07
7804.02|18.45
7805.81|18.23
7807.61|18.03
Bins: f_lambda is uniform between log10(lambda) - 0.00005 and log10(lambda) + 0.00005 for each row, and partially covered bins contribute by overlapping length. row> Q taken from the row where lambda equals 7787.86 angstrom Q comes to 18.63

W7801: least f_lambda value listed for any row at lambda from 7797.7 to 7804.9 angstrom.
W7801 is 17.87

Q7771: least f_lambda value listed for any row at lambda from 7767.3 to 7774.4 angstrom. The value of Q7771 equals 17.94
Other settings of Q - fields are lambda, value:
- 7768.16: 18.26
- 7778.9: 18.57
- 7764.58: 18.6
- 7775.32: 19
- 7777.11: 18.6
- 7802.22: 18.07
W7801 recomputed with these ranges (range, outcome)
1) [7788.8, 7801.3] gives 17.26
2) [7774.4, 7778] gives 18.6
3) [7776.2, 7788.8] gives 17.34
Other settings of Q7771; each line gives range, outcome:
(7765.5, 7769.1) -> 17.63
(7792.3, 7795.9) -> 18.78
